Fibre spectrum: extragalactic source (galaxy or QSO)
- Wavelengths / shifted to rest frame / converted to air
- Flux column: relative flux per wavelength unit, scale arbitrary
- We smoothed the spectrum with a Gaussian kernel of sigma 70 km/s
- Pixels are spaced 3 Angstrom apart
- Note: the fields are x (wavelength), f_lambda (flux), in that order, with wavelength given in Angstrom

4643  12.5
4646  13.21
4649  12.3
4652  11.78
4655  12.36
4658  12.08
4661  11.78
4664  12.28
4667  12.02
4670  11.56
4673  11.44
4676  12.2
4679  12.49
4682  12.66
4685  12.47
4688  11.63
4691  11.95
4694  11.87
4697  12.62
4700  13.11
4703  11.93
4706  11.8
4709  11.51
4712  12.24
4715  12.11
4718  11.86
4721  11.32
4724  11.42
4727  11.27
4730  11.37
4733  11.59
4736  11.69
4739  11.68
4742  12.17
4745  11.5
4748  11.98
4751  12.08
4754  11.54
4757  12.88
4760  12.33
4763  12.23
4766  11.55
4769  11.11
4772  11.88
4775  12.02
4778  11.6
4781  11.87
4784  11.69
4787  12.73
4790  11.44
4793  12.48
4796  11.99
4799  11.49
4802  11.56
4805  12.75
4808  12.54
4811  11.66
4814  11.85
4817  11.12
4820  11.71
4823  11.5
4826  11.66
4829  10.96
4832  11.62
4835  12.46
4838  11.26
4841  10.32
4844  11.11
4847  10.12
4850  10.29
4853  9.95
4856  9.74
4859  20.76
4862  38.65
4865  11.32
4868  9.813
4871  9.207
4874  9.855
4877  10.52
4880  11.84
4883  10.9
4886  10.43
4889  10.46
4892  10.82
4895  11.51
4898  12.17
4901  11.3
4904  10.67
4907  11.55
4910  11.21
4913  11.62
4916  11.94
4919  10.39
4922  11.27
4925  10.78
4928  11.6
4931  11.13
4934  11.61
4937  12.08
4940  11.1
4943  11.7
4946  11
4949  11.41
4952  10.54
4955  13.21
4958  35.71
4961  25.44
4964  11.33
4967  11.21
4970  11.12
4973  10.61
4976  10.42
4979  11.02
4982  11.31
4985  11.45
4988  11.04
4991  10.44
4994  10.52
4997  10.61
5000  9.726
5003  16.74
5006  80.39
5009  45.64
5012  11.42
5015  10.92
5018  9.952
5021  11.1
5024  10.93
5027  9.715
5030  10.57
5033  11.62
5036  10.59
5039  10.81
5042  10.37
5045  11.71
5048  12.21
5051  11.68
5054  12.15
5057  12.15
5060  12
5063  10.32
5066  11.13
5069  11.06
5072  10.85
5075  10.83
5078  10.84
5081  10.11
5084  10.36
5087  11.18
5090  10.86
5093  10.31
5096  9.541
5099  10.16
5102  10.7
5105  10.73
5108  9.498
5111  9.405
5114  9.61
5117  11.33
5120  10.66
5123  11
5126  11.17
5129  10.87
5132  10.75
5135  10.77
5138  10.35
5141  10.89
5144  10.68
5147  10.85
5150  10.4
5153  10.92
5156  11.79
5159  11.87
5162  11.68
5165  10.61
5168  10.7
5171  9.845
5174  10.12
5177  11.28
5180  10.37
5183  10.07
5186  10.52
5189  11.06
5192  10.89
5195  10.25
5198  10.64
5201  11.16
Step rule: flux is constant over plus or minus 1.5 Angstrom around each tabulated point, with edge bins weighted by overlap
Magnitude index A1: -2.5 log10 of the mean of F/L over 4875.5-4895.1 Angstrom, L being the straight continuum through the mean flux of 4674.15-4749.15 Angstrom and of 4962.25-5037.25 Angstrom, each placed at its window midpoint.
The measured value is 0.27 mag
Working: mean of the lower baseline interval 11.9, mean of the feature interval 10.9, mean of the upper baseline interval 15.3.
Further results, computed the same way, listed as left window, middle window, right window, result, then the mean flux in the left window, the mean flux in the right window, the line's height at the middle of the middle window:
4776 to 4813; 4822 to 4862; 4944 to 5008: 0.05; 12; 16.6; 13.2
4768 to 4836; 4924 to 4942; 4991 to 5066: 0.21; 11.8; 15.4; 13.9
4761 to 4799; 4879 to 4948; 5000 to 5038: 0.39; 11.9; 19.4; 16.1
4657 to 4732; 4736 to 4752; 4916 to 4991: 0.02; 12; 12.8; 12.1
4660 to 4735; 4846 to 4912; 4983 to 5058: 0.12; 11.9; 15.4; 13.9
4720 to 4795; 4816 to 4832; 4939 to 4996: 0.08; 11.8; 13.2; 12.3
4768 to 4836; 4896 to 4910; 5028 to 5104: 0.01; 11.8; 11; 11.5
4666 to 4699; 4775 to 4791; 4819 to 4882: 0.04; 12.1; 12.6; 12.4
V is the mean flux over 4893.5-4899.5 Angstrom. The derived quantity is 11.8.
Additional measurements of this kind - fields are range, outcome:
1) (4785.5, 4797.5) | 12.2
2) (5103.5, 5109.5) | 10.1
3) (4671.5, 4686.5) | 12.3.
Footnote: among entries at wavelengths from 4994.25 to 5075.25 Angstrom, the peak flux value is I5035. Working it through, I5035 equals 80.39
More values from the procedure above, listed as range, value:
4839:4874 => 38.65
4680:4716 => 13.11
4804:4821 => 12.75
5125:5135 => 11.17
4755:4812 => 12.88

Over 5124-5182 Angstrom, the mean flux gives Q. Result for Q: 10.8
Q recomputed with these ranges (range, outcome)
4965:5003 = 11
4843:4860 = 11.8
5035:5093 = 11.1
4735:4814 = 11.9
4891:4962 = 12.9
